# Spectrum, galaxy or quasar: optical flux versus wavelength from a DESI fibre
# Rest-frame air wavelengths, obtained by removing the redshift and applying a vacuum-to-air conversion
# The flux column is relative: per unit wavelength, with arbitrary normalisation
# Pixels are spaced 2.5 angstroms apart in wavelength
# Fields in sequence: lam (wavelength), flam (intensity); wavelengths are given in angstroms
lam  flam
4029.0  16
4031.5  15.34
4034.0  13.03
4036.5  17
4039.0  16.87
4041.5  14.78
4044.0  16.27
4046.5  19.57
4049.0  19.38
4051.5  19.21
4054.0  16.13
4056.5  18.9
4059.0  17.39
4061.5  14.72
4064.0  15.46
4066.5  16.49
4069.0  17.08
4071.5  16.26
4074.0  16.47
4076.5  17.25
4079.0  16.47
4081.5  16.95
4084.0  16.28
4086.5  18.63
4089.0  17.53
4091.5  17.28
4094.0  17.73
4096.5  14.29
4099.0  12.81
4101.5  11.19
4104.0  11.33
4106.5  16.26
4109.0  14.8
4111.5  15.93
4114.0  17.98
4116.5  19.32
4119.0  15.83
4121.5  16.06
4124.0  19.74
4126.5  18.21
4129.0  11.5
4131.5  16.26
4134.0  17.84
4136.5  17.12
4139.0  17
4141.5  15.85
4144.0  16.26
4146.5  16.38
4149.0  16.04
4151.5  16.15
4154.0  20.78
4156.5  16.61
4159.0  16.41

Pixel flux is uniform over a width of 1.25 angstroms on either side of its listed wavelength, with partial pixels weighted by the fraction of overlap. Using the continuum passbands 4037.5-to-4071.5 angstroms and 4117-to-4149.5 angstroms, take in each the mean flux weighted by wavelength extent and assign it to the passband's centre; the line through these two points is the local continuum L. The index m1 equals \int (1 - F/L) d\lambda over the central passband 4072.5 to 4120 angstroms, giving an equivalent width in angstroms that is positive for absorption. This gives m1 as 2.2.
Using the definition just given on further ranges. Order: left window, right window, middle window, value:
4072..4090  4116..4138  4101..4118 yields 1.4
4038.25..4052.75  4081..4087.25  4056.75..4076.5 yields 1.1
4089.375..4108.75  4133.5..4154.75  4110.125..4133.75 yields -1.6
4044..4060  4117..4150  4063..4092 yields 1.4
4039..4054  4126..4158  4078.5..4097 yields 0.2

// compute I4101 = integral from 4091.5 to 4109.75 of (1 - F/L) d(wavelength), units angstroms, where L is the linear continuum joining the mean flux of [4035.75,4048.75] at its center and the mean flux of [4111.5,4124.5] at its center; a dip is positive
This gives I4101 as 3.3 angstroms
